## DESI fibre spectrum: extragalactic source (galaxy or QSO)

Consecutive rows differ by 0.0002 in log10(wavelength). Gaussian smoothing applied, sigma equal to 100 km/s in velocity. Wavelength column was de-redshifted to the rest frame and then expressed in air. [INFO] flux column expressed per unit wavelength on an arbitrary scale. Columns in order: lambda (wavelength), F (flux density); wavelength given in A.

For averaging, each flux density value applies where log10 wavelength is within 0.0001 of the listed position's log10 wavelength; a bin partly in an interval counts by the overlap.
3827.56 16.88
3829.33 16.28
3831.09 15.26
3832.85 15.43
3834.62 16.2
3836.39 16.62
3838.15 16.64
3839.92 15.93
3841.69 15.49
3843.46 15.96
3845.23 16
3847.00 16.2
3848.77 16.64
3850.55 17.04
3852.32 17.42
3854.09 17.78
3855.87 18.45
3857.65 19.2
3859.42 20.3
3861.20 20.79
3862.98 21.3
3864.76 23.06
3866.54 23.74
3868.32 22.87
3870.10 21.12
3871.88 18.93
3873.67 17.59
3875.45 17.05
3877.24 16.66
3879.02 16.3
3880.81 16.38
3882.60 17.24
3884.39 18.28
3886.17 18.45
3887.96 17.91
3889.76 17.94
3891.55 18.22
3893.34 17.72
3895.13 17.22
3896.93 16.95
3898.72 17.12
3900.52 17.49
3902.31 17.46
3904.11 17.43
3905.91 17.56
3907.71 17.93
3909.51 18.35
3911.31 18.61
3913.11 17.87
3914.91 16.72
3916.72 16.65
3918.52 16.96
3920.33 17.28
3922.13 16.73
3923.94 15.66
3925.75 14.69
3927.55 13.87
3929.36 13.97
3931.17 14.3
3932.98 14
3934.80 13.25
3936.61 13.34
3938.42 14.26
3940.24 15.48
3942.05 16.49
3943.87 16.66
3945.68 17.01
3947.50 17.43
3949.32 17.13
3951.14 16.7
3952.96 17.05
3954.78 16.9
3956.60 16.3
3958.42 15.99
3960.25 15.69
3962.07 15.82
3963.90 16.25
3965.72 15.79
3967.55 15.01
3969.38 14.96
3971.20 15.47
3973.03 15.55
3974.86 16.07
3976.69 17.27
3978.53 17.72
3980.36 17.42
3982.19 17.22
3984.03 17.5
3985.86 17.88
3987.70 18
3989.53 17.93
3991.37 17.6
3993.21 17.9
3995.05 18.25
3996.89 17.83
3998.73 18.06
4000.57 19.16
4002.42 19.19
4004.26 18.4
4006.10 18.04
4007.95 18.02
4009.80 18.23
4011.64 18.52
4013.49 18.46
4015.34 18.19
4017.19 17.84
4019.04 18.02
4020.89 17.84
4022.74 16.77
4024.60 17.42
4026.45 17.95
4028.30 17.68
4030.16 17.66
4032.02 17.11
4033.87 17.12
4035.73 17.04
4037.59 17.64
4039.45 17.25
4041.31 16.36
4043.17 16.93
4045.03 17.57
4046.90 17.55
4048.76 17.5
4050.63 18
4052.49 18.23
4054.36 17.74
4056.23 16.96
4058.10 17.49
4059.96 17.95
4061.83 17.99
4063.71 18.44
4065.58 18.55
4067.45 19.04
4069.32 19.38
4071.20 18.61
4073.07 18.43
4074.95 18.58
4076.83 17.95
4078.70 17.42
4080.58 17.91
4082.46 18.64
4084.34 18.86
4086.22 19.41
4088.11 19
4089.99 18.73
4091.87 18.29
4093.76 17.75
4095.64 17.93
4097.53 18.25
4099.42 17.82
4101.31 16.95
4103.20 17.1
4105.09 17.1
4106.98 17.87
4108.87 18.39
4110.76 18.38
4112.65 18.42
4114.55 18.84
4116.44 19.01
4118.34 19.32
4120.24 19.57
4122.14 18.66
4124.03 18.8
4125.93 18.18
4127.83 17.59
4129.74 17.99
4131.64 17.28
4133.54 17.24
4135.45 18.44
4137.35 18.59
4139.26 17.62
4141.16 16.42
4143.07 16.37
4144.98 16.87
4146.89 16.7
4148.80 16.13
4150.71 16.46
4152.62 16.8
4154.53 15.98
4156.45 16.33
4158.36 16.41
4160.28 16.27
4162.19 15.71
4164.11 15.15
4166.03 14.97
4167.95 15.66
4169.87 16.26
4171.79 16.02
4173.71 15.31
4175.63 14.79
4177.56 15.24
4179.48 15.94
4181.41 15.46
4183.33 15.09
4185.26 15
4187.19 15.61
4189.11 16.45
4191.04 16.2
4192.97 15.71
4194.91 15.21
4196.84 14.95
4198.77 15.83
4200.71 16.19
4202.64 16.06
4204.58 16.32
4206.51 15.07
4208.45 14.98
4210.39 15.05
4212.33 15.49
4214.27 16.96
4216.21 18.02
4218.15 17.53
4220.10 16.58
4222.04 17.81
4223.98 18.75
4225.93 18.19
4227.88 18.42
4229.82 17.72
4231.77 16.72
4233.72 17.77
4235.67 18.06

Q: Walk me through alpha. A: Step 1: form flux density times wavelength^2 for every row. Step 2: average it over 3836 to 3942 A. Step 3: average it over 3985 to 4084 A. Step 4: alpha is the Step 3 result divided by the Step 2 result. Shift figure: 1.12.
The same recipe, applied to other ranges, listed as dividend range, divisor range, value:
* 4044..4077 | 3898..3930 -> 1.16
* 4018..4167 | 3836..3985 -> 1.13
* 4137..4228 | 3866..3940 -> 1.09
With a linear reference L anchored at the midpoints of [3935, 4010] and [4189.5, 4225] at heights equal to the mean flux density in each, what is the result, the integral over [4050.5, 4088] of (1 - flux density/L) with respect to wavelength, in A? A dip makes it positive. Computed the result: -3.8 A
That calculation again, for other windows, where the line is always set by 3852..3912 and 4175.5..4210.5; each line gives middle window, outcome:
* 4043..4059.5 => -0.6 A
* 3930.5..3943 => 2.5 A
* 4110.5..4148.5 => -4.2 A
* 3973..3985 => 0.4 A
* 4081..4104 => -2.4 A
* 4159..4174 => 0.1 A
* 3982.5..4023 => -1.6 A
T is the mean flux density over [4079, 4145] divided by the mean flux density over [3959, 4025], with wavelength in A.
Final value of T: 1.04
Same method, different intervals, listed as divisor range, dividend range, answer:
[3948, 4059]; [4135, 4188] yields 0.93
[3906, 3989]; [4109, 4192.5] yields 1.03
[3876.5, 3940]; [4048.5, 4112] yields 1.09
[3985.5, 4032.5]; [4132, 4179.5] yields 0.91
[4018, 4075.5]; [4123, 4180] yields 0.93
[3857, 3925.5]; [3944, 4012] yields 0.94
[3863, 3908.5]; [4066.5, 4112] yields 0.99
